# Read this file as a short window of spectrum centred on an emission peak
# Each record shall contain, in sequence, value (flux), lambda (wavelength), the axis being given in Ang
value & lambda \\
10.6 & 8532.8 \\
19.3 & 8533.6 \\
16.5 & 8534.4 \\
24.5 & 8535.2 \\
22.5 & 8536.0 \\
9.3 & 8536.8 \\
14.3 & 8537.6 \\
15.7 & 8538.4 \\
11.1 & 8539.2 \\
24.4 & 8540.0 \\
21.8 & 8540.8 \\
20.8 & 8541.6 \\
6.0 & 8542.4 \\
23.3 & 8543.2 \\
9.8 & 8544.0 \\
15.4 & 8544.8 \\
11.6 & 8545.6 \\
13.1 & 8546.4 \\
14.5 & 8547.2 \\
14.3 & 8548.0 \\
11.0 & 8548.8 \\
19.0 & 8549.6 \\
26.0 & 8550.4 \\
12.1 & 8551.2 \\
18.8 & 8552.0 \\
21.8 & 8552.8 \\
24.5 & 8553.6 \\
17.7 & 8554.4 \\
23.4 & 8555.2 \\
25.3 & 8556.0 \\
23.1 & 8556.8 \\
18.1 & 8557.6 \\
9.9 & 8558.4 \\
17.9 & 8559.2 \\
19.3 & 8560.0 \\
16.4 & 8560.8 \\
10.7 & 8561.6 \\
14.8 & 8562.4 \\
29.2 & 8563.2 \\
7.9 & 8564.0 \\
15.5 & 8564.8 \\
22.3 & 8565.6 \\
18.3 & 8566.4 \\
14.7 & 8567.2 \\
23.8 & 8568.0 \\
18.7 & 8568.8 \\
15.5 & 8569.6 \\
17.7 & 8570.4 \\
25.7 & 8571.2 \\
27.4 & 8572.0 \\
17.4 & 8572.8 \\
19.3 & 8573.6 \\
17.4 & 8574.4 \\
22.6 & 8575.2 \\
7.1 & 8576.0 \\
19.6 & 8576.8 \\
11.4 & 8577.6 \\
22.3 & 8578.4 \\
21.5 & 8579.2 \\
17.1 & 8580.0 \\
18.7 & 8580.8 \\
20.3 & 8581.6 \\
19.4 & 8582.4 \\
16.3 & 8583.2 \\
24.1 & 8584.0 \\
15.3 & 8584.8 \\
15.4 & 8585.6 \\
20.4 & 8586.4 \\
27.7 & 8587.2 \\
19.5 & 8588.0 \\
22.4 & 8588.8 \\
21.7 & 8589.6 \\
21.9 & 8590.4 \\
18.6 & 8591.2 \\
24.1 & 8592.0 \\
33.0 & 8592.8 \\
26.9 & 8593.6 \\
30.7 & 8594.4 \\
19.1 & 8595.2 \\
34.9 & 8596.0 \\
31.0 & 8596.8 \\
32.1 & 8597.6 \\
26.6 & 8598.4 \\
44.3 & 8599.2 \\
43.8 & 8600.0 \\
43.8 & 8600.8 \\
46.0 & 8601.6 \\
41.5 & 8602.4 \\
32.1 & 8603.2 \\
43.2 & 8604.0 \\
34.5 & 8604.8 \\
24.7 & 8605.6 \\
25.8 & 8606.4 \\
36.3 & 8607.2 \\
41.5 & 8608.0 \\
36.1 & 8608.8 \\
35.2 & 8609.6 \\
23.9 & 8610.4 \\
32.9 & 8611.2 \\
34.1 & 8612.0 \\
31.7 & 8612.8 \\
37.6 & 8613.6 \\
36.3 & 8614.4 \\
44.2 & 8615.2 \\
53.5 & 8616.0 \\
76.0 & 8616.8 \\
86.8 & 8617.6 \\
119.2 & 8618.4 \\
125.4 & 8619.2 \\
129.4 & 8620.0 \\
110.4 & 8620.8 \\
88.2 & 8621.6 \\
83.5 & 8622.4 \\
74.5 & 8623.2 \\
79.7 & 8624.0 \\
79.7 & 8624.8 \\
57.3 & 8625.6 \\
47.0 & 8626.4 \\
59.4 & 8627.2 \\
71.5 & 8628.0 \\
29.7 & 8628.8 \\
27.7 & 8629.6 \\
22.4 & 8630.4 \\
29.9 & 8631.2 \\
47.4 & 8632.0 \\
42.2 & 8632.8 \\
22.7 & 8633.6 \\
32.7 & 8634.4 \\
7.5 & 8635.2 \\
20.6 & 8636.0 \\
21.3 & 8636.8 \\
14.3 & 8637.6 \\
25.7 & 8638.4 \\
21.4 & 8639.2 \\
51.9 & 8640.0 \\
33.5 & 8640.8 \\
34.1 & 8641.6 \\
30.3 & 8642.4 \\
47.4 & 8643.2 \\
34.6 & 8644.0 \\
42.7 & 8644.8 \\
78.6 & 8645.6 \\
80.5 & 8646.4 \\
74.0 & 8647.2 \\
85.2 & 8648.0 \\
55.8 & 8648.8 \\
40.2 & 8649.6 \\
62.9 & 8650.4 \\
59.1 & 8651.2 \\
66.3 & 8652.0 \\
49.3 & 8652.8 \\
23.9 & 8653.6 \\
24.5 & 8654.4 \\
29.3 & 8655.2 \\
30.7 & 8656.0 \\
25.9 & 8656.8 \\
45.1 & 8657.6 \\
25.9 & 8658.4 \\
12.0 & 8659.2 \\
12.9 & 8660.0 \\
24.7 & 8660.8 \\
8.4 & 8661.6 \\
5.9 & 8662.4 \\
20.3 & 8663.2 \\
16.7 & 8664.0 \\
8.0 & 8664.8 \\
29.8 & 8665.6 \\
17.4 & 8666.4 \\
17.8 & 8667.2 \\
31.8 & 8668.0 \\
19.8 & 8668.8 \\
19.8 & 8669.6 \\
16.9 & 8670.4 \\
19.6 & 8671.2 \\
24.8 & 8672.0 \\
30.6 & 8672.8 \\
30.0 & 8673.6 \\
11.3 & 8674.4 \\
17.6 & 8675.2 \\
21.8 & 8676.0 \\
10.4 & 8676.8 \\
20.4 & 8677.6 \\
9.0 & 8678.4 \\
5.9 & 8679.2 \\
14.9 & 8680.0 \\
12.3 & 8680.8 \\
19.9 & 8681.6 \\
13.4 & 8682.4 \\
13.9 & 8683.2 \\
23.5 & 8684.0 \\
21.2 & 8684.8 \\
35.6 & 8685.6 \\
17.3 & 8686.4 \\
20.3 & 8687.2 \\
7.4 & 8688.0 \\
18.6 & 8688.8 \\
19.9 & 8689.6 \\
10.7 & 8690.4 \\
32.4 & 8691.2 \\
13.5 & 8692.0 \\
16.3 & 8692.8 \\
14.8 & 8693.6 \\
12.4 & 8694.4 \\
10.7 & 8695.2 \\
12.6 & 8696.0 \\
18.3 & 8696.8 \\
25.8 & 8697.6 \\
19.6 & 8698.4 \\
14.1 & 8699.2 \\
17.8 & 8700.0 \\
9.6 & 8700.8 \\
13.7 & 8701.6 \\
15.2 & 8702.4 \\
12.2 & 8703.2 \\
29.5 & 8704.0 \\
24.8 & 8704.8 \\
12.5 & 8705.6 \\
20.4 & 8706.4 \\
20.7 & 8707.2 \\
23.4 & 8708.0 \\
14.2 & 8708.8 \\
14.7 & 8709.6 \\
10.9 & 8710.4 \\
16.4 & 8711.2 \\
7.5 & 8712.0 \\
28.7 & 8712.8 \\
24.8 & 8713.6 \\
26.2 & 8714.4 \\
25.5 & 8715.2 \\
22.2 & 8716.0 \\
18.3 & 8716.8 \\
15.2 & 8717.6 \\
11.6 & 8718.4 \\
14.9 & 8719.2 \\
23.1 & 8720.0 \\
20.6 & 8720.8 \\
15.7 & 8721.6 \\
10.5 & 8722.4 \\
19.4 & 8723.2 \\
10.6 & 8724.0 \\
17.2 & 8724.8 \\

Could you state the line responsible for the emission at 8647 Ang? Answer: [N II]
